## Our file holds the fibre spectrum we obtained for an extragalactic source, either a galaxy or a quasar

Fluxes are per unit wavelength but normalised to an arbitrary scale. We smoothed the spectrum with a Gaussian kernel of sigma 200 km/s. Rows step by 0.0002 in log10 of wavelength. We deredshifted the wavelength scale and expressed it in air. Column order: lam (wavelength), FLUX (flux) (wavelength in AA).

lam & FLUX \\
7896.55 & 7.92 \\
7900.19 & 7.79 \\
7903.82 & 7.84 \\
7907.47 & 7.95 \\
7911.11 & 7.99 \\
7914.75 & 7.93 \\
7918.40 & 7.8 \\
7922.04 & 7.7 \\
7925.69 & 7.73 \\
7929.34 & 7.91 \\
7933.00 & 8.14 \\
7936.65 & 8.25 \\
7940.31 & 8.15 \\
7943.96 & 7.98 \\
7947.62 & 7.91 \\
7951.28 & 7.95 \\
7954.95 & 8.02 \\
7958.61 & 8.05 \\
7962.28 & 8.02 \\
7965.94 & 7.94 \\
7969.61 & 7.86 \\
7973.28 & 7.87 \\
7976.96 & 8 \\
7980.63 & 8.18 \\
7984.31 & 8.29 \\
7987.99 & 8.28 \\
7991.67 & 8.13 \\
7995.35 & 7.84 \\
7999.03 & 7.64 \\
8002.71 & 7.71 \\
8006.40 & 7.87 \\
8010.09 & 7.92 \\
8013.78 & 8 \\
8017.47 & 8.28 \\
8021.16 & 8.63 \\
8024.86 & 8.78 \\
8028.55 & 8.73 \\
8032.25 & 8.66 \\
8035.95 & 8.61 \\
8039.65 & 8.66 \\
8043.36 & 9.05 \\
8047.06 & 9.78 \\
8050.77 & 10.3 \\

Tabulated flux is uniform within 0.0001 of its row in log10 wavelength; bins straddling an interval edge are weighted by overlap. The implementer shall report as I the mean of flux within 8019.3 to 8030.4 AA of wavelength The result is 8.72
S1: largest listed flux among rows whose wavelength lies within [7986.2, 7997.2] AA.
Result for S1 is 8.28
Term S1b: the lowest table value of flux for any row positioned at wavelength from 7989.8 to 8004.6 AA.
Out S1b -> 7.64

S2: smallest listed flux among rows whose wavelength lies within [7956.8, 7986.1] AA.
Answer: 7.86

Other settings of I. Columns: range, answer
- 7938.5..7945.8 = 8.07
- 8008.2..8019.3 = 8.06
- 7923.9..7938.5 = 8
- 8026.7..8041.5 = 8.67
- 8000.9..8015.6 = 7.87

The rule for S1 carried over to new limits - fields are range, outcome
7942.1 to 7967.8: 8.05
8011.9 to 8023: 8.63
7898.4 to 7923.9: 7.99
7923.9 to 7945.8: 8.25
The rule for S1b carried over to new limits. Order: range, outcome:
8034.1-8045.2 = 8.61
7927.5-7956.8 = 7.91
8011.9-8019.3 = 8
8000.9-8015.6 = 7.71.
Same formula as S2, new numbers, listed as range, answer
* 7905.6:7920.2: 7.8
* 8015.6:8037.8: 8.28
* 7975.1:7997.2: 7.84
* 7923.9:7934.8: 7.73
